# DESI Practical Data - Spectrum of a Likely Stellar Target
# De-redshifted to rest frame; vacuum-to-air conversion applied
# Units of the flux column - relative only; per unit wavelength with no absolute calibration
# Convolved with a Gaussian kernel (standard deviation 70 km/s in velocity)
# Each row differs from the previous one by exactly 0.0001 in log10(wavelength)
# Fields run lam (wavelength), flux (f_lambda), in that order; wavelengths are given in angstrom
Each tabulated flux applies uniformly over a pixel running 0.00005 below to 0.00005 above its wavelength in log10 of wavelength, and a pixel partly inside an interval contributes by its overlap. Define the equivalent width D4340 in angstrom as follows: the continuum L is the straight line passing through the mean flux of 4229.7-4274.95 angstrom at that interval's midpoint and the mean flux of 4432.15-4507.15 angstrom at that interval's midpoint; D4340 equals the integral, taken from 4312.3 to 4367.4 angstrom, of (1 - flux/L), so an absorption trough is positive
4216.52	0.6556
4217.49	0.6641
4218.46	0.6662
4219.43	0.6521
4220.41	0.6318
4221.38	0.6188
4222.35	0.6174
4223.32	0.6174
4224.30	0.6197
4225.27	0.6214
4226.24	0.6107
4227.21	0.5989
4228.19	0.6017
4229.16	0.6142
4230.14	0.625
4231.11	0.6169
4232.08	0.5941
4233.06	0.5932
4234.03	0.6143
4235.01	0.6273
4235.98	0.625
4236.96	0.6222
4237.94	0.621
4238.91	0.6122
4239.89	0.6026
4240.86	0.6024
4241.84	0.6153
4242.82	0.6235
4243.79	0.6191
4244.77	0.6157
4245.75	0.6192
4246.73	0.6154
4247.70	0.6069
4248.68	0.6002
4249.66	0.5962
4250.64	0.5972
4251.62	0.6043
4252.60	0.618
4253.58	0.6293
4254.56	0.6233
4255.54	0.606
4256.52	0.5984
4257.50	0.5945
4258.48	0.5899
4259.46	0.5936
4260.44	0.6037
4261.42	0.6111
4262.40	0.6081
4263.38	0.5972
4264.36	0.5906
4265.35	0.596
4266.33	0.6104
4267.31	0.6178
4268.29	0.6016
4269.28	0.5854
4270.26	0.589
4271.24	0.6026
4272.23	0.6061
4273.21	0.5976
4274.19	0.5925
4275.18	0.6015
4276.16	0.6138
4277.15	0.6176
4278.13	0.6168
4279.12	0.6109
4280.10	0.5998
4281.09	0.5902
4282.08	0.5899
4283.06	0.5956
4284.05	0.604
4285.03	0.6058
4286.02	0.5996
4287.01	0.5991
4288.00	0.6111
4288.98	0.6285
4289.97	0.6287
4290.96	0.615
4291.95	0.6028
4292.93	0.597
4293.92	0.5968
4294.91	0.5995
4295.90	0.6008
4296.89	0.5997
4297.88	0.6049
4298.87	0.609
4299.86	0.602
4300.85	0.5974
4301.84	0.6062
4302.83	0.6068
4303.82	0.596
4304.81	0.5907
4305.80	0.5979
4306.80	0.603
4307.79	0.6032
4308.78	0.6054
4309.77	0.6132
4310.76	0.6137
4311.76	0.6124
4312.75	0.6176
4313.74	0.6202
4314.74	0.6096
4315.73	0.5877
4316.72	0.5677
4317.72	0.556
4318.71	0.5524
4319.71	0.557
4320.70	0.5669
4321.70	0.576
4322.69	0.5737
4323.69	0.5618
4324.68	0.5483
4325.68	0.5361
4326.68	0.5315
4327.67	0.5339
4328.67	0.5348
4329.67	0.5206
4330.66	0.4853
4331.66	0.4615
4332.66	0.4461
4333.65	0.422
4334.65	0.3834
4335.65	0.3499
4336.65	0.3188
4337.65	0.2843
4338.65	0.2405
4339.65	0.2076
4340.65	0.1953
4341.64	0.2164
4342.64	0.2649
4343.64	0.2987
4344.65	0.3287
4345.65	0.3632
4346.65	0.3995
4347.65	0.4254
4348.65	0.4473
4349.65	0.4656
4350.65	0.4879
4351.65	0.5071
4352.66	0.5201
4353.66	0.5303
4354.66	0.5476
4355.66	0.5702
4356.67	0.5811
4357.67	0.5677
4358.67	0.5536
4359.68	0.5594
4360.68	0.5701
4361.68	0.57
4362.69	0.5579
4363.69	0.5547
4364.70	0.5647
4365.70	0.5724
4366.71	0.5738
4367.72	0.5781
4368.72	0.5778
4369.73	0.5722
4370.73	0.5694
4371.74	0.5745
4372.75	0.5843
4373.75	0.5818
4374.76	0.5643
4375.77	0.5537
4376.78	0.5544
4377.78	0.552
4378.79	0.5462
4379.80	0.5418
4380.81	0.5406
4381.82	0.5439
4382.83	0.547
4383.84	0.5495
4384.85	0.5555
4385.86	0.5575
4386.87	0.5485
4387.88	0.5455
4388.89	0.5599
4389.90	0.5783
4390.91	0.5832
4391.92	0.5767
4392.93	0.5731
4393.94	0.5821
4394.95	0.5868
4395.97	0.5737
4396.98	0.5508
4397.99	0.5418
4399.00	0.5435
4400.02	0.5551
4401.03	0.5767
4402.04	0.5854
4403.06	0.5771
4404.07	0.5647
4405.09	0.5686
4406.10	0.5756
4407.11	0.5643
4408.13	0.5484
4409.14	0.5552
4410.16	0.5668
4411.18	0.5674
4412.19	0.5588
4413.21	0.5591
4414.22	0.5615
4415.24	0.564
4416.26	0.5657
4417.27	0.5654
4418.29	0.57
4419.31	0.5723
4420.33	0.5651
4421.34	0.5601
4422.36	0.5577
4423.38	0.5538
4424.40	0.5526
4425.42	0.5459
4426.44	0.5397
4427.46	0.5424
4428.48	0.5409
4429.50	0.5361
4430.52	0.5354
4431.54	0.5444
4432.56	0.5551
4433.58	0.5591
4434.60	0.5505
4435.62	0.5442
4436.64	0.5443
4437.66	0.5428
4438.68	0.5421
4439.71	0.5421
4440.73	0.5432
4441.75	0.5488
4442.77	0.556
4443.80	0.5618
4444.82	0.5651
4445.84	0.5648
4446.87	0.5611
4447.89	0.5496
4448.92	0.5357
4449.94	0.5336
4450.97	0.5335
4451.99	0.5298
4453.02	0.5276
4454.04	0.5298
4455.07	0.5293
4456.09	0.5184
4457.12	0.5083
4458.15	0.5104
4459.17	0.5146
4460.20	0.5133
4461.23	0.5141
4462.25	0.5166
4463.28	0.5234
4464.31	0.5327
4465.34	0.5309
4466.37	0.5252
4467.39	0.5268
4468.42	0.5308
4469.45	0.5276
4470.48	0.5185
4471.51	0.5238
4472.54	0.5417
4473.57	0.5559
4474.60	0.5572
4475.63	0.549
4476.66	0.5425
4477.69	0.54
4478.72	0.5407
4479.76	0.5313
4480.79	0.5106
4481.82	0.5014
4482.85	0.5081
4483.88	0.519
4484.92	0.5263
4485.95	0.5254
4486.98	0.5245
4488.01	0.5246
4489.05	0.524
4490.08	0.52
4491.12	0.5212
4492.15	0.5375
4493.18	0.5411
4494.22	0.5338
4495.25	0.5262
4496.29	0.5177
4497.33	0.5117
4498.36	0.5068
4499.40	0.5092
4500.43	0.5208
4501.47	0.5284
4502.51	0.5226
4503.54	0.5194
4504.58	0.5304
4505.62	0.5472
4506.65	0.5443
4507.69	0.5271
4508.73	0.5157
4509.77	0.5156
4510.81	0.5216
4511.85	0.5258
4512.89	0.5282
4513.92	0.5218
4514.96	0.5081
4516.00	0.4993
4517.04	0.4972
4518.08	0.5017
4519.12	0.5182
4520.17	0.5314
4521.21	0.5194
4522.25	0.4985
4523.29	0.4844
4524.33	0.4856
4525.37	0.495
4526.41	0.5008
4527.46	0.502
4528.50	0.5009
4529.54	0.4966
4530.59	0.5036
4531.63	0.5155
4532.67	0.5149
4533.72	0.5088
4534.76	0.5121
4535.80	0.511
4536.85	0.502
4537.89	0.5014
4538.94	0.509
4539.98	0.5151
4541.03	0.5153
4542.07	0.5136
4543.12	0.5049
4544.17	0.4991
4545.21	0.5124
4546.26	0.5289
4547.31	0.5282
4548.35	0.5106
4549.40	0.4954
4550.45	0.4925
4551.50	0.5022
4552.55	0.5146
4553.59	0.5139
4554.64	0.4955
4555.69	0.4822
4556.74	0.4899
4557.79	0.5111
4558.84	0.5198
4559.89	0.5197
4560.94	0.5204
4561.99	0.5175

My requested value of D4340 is 9.0 angstrom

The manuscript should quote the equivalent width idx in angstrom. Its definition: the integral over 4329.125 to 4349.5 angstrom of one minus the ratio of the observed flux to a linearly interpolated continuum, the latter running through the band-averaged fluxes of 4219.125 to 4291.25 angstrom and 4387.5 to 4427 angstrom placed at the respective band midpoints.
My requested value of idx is 8.0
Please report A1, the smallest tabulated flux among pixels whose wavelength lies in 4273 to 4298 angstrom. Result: 0.5899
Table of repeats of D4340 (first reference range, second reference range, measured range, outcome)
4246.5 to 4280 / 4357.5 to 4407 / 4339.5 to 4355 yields 5.0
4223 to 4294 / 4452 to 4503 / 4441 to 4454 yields -0.2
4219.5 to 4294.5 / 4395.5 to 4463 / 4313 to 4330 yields 0.7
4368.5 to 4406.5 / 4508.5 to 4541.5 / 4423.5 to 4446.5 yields -0.2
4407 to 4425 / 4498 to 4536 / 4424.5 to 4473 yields 0.8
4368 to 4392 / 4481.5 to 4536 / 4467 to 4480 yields -0.2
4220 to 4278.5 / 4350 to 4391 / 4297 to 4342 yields 4.8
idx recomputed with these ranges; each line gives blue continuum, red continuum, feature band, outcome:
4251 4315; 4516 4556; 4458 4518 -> 0.03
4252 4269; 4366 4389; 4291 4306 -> -0.27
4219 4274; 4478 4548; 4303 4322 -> -0.19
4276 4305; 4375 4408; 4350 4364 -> 0.69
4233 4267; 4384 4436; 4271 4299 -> -0.30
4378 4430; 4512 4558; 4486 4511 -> -0.15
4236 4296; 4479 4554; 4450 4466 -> 0.40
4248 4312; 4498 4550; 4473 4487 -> -0.06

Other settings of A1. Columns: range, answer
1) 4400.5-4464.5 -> 0.5083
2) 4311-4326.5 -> 0.5361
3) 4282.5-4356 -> 0.1953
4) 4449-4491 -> 0.5014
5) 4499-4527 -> 0.4844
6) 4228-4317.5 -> 0.5677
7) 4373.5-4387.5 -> 0.5406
